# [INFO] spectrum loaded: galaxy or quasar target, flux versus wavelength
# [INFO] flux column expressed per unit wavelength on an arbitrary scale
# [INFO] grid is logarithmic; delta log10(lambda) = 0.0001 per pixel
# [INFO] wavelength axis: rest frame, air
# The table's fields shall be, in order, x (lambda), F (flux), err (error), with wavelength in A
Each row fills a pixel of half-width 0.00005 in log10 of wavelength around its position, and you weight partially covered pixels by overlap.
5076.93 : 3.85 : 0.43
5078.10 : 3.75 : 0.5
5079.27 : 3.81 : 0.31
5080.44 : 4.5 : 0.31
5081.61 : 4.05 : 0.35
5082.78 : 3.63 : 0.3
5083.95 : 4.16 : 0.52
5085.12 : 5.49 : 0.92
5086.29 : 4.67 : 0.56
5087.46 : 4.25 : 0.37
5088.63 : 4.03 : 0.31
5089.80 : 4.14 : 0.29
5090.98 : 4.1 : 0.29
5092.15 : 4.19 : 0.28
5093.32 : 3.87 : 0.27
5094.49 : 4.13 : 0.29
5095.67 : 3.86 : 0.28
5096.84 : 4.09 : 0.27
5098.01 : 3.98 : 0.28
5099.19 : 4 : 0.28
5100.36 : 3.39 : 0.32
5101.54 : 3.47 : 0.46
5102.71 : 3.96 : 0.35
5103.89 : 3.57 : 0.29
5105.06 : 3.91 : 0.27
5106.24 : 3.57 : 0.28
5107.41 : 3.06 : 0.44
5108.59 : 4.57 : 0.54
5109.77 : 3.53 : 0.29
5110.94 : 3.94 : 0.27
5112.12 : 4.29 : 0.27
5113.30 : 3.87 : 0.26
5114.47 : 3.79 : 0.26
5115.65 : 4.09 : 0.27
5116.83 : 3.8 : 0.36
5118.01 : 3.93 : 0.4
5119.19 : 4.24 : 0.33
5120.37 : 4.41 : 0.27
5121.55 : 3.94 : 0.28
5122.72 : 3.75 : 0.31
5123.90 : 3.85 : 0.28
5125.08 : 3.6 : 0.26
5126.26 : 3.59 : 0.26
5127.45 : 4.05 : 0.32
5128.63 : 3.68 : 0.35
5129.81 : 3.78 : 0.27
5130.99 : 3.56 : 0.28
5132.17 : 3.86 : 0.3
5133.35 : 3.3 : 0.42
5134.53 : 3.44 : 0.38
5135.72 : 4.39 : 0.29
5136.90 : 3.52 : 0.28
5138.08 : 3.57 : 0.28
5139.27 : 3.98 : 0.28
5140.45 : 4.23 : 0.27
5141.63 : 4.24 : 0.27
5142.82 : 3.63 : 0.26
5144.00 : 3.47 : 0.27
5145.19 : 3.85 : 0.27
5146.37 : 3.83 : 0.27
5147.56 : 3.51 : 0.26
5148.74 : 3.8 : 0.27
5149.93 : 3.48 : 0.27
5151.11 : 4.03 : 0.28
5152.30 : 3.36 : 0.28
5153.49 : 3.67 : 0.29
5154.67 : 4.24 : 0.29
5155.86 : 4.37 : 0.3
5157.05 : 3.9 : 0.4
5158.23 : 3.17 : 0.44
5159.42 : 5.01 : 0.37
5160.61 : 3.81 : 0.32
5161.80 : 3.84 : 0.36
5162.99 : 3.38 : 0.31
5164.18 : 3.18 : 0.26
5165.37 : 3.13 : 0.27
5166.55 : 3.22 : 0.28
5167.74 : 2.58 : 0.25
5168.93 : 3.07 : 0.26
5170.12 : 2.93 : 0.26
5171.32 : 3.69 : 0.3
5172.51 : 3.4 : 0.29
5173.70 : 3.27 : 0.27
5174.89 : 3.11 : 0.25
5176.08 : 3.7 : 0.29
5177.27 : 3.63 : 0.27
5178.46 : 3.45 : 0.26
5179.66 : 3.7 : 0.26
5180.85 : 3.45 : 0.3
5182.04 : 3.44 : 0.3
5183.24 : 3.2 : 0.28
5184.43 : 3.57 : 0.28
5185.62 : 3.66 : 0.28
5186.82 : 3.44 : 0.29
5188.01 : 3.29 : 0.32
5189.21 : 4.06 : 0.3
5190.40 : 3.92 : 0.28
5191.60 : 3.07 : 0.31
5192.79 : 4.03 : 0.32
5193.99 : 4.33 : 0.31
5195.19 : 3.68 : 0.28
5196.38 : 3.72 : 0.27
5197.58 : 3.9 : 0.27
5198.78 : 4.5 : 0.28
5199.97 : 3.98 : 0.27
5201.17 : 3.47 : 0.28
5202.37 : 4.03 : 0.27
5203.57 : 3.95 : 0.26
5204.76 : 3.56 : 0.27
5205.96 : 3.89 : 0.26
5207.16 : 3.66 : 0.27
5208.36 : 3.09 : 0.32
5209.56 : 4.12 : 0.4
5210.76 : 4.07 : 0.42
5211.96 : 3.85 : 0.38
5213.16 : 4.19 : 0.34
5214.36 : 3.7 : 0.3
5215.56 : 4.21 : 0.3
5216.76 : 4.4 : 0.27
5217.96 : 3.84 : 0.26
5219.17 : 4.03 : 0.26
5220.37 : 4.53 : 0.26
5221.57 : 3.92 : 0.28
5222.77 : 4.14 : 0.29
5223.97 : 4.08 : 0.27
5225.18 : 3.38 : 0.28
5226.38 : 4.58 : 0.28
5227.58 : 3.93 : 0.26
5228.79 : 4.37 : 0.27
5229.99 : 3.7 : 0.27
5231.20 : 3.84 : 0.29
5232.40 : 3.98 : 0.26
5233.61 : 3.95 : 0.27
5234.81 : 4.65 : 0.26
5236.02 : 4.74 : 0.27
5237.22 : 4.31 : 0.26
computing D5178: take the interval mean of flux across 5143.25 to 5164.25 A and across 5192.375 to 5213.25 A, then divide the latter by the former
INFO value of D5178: 1.03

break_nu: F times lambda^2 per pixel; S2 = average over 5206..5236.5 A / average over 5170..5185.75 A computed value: 1.19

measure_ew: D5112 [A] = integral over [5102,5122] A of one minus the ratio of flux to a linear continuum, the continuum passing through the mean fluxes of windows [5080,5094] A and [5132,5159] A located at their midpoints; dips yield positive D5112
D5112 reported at 0.71 A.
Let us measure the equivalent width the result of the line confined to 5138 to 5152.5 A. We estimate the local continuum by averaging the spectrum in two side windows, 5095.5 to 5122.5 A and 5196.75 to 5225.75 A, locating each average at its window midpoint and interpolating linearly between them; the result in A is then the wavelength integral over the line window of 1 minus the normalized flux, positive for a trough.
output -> 0.4 A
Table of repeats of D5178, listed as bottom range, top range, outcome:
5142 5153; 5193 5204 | 1.08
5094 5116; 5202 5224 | 1.03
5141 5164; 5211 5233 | 1.06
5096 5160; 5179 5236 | 1.01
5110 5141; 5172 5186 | 0.90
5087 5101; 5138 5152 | 0.95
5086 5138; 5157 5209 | 0.93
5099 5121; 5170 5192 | 0.90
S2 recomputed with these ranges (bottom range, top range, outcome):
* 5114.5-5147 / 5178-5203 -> 0.99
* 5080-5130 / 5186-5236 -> 1.03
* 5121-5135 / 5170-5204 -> 1.01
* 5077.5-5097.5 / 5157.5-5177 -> 0.85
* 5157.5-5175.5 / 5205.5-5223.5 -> 1.20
